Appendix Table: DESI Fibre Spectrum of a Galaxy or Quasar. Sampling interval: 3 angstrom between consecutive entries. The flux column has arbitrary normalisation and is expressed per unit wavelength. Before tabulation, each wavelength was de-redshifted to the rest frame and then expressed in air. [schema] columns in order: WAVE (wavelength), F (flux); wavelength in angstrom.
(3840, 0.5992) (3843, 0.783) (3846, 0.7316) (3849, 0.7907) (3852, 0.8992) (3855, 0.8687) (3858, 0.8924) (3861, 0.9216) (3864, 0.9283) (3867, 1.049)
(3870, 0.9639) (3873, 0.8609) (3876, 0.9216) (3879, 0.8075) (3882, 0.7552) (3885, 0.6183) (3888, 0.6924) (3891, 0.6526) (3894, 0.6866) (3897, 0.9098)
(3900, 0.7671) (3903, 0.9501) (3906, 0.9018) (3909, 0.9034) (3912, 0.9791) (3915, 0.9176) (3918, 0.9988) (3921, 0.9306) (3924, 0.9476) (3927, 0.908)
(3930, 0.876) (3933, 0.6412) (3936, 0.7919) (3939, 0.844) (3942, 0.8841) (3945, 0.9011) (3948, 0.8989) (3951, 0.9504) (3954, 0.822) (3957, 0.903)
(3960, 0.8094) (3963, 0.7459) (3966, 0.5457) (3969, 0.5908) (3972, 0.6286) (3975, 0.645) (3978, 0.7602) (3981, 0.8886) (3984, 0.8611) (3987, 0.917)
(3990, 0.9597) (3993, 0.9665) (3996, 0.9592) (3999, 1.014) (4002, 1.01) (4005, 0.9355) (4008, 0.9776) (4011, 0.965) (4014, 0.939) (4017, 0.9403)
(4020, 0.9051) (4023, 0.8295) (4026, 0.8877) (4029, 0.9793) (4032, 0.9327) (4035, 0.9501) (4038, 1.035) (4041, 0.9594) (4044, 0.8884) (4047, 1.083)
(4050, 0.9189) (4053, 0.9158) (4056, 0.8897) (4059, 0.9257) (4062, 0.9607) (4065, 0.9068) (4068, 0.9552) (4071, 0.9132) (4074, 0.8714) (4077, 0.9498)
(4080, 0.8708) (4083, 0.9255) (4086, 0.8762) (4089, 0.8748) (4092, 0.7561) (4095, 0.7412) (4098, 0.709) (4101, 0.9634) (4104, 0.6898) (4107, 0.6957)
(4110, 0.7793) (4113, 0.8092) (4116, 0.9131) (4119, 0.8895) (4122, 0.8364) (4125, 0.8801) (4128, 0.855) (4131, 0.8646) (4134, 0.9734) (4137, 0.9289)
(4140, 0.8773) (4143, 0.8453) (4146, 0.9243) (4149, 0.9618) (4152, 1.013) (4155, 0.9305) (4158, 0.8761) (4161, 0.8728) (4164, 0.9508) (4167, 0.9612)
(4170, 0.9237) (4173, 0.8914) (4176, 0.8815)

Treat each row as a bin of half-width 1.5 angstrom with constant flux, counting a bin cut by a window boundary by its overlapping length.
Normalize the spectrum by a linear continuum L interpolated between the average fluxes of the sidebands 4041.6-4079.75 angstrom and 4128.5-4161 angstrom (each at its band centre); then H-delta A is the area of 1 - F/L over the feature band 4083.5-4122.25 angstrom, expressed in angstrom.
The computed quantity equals 4.6 angstrom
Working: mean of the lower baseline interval 0.93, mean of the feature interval 0.812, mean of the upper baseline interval 0.915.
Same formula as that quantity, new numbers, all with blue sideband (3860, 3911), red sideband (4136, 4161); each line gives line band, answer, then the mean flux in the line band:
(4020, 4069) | -2.80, 0.937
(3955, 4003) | 2.49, 0.823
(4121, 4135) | 0.47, 0.88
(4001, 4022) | -1.72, 0.949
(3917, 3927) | -1.15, 0.949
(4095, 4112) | 2.58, 0.766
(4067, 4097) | 0.94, 0.869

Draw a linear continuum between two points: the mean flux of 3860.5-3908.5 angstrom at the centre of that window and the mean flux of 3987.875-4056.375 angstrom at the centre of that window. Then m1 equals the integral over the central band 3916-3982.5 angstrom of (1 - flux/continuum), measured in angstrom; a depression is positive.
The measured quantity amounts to 5.49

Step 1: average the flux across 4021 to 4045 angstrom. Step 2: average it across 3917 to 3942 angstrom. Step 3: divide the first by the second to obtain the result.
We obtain 1.08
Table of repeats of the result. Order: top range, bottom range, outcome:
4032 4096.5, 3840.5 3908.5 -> 1.10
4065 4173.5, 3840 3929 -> 1.02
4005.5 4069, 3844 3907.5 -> 1.12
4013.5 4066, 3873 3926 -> 1.11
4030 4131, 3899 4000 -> 1.03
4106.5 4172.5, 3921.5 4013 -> 1.05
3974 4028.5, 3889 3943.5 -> 1.06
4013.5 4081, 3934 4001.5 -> 1.12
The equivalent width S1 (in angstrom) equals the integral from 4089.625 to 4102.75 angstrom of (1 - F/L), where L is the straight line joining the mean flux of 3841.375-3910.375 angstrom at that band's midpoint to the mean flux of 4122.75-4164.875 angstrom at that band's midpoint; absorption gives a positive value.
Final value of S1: 1.5 angstrom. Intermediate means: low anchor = 0.837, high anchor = 0.909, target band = 0.796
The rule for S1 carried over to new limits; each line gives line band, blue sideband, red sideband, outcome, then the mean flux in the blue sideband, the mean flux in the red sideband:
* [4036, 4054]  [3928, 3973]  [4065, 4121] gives -3.1 angstrom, 0.792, 0.845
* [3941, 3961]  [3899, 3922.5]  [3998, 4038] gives 1.0 angstrom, 0.922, 0.946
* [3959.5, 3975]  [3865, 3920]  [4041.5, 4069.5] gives 4.2 angstrom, 0.853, 0.939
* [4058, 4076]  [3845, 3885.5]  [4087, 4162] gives -1.3 angstrom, 0.865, 0.858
